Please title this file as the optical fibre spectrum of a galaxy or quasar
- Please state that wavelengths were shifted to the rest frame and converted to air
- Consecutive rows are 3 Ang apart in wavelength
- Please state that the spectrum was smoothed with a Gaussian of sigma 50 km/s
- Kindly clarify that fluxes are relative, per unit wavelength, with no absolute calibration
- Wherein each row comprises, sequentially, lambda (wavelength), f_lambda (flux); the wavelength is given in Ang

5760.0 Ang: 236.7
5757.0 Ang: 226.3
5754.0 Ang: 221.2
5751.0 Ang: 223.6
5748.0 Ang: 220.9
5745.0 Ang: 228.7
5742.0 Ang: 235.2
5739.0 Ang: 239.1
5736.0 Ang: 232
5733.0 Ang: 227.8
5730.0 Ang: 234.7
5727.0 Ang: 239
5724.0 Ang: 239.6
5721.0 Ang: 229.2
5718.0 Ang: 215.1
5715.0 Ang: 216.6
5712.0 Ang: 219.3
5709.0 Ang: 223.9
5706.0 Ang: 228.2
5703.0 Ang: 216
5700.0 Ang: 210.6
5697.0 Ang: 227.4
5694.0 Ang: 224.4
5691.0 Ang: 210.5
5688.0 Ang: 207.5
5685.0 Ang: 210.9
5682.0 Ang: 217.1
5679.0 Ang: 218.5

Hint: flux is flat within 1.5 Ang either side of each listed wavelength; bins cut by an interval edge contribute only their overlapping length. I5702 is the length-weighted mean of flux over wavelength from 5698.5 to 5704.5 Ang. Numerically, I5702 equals 213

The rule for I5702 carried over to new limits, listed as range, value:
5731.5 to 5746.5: 233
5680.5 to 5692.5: 212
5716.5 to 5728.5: 231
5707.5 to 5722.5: 221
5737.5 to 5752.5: 230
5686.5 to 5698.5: 217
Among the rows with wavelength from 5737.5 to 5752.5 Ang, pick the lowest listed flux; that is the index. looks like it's 220.9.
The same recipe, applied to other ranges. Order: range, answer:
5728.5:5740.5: 227.8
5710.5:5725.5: 215.1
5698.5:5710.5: 210.6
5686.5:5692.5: 207.5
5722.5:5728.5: 239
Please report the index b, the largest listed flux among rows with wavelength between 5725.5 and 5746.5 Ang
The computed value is 239.1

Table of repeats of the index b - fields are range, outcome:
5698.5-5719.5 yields 228.2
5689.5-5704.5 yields 227.4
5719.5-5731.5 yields 239.6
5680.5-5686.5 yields 217.1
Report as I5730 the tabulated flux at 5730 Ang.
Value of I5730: 234.7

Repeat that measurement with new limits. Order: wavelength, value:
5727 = 239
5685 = 210.9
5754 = 221.2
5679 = 218.5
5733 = 227.8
